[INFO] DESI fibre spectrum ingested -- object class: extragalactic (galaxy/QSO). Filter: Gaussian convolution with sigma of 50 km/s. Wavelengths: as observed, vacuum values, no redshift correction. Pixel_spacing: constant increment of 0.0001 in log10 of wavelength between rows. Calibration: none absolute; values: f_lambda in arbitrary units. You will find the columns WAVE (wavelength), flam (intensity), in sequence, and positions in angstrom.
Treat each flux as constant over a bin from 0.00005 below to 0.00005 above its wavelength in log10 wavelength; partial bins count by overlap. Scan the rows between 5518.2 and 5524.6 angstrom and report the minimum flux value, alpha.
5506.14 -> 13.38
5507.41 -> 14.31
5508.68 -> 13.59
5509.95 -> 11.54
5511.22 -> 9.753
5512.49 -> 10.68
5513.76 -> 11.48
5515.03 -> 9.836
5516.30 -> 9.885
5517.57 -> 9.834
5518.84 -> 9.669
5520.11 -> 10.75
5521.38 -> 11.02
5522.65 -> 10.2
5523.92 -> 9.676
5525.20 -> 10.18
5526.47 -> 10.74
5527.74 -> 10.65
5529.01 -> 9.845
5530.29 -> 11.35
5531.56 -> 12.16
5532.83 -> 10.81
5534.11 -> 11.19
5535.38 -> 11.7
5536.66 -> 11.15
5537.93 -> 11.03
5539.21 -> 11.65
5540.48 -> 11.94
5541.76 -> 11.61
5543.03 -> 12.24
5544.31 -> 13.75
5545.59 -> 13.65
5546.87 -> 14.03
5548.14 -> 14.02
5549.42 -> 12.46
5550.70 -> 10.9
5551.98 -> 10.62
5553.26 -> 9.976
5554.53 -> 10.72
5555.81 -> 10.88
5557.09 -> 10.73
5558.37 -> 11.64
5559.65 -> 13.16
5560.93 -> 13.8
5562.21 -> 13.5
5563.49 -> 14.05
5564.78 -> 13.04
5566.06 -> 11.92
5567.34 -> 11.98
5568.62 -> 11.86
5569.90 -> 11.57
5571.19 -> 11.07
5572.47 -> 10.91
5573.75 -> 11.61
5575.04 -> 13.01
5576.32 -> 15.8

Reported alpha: 9.669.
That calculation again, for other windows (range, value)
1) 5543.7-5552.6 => 10.62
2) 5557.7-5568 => 11.64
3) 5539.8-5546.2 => 11.61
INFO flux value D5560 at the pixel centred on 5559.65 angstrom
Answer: 13.16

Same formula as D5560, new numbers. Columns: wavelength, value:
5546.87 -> 14.03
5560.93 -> 13.8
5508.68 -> 13.59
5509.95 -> 11.54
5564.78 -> 13.04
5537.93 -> 11.03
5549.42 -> 12.46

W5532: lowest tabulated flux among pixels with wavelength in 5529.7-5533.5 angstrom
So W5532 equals 10.81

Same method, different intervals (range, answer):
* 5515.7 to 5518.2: 9.834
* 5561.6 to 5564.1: 13.5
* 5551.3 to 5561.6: 9.976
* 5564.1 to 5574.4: 10.91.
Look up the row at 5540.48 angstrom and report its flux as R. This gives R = 11.94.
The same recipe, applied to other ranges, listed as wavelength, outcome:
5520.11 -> 10.75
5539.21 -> 11.65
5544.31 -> 13.75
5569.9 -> 11.57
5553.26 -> 9.976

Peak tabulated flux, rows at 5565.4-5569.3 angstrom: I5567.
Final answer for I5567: 11.98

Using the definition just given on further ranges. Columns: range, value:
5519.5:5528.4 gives 11.02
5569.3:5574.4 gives 11.61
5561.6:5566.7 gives 14.05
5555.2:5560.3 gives 13.16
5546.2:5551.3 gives 14.03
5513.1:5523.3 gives 11.48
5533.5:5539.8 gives 11.7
